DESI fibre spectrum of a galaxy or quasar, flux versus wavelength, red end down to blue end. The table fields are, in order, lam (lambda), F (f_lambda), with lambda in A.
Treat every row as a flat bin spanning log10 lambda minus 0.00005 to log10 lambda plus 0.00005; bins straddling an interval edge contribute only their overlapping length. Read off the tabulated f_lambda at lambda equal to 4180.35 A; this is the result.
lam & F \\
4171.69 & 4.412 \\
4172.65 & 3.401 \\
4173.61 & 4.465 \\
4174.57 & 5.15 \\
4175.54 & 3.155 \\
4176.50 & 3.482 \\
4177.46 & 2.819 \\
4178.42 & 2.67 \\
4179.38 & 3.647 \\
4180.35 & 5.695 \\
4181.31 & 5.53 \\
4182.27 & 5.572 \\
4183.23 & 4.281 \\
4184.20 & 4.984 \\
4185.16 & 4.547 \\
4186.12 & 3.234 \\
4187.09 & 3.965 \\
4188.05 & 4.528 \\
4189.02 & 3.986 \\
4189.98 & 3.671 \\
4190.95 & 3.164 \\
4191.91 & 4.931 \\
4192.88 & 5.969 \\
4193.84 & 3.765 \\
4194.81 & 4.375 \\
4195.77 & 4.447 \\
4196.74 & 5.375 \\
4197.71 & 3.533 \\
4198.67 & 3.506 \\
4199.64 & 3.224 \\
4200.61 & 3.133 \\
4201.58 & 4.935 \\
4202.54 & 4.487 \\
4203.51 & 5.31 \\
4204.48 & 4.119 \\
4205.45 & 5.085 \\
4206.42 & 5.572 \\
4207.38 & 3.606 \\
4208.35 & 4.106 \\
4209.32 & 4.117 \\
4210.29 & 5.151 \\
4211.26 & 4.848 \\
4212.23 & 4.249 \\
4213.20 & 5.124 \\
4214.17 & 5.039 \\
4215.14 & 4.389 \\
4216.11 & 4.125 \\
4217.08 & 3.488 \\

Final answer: 5.695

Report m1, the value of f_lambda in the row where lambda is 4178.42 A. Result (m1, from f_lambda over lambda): 2.67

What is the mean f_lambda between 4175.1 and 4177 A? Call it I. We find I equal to 3.32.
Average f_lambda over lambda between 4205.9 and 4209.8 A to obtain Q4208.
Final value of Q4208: 4.36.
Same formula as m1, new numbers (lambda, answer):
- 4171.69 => 4.412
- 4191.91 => 4.931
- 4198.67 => 3.506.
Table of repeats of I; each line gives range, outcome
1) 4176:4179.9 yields 3.17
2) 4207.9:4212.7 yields 4.5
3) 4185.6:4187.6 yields 3.64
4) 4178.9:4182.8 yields 5.1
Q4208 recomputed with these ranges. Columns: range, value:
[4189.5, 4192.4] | 3.92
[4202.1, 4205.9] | 4.74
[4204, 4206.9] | 4.93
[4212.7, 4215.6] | 4.85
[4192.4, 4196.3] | 4.65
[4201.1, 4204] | 4.92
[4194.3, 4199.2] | 4.23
